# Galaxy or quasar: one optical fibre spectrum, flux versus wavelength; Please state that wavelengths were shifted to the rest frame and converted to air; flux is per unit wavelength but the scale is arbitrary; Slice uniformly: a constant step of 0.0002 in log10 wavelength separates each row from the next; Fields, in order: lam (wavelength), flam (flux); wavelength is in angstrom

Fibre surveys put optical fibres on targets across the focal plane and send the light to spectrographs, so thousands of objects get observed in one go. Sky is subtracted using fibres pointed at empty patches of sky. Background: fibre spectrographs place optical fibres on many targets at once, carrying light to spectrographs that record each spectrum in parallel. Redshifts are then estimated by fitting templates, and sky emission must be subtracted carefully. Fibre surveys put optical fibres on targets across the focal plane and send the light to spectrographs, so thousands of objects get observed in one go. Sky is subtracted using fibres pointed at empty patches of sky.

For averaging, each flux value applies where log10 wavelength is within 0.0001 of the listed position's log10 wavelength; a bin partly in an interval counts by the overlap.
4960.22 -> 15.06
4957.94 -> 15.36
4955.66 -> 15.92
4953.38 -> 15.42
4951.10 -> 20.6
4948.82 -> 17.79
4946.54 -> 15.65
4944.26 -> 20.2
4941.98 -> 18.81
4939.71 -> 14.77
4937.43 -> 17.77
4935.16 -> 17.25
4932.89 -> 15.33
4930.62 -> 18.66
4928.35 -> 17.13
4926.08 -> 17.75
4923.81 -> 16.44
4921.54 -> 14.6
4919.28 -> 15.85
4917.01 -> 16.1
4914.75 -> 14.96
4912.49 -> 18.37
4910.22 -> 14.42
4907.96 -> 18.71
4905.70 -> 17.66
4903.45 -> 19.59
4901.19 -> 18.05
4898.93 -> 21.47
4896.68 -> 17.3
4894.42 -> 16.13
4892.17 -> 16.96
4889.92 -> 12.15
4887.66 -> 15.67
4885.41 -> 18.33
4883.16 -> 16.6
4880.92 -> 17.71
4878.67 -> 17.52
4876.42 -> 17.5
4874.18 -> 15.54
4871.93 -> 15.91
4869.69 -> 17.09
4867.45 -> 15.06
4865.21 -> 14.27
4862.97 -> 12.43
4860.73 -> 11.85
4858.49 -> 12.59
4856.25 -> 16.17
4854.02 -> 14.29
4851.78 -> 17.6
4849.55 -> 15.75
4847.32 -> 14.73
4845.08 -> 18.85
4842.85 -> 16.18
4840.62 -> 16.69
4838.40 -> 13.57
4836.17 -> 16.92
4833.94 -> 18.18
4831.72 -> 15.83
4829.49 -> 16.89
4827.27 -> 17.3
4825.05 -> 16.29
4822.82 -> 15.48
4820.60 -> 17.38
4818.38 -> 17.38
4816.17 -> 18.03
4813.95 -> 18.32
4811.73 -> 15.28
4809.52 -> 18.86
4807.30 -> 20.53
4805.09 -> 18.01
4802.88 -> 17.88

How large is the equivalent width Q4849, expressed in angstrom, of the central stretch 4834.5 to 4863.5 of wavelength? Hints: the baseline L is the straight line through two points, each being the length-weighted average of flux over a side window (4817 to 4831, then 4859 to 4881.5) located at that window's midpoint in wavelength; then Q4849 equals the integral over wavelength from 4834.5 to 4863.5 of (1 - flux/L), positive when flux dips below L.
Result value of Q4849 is 1.3 angstrom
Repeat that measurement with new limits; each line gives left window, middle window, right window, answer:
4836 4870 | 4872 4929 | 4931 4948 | -2.1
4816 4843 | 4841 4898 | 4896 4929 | 3.7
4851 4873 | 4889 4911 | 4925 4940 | -1.9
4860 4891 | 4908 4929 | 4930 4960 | 0.3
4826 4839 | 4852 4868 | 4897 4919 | 2.8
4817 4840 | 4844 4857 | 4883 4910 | 0.4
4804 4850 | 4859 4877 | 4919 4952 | 2.4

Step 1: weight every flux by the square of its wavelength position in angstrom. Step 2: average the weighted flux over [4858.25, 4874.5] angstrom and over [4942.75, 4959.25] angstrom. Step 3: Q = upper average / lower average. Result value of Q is 1.24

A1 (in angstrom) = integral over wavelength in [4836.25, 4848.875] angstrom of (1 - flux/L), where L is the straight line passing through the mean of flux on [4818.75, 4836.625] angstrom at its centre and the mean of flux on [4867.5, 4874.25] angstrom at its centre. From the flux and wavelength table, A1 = 0.37 angstrom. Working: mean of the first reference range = 16.8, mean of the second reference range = 16.1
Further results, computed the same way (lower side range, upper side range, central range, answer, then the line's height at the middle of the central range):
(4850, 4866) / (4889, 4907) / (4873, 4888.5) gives -0.88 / 16.1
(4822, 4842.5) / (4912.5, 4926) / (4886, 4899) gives -0.15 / 16.1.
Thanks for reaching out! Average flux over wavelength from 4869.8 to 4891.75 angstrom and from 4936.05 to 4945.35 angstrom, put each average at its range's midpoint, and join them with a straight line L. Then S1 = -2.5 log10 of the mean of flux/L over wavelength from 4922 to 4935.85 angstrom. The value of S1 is 0.04 mag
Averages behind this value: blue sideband 16.4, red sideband 17.9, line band 17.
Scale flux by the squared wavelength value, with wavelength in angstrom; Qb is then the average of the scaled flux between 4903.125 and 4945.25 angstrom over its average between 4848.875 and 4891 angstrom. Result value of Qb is 1.12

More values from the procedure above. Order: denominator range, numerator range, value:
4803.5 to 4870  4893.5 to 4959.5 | 1.10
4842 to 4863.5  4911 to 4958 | 1.16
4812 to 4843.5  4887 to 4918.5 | 1.05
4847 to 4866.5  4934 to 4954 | 1.27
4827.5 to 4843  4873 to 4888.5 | 1.06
